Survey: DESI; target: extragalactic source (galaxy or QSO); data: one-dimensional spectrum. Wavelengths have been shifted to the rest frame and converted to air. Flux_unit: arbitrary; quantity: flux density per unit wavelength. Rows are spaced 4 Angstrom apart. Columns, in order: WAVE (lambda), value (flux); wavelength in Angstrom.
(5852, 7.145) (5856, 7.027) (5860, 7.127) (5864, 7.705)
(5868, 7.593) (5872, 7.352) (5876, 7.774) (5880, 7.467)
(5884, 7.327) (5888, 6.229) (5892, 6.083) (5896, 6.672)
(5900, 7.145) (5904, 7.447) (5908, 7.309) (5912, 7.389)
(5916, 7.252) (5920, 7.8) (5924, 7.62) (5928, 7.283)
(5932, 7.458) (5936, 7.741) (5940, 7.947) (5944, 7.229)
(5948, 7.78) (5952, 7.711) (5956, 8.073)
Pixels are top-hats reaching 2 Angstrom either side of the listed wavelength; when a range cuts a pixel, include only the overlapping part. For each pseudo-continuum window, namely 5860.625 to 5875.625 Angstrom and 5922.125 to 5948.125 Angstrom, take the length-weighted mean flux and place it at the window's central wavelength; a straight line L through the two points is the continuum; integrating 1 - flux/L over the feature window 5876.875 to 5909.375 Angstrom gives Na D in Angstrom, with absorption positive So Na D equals 2.4 Angstrom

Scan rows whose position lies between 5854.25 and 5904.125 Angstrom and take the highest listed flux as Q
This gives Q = 7.774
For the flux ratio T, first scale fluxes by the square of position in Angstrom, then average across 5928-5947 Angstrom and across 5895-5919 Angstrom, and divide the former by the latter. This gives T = 1.06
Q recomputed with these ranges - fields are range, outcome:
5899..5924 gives 7.8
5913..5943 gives 7.947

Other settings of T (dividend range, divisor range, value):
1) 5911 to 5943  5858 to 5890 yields 1.05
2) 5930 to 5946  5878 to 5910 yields 1.11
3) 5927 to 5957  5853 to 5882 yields 1.06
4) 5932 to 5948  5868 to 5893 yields 1.09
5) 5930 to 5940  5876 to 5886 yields 1.05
